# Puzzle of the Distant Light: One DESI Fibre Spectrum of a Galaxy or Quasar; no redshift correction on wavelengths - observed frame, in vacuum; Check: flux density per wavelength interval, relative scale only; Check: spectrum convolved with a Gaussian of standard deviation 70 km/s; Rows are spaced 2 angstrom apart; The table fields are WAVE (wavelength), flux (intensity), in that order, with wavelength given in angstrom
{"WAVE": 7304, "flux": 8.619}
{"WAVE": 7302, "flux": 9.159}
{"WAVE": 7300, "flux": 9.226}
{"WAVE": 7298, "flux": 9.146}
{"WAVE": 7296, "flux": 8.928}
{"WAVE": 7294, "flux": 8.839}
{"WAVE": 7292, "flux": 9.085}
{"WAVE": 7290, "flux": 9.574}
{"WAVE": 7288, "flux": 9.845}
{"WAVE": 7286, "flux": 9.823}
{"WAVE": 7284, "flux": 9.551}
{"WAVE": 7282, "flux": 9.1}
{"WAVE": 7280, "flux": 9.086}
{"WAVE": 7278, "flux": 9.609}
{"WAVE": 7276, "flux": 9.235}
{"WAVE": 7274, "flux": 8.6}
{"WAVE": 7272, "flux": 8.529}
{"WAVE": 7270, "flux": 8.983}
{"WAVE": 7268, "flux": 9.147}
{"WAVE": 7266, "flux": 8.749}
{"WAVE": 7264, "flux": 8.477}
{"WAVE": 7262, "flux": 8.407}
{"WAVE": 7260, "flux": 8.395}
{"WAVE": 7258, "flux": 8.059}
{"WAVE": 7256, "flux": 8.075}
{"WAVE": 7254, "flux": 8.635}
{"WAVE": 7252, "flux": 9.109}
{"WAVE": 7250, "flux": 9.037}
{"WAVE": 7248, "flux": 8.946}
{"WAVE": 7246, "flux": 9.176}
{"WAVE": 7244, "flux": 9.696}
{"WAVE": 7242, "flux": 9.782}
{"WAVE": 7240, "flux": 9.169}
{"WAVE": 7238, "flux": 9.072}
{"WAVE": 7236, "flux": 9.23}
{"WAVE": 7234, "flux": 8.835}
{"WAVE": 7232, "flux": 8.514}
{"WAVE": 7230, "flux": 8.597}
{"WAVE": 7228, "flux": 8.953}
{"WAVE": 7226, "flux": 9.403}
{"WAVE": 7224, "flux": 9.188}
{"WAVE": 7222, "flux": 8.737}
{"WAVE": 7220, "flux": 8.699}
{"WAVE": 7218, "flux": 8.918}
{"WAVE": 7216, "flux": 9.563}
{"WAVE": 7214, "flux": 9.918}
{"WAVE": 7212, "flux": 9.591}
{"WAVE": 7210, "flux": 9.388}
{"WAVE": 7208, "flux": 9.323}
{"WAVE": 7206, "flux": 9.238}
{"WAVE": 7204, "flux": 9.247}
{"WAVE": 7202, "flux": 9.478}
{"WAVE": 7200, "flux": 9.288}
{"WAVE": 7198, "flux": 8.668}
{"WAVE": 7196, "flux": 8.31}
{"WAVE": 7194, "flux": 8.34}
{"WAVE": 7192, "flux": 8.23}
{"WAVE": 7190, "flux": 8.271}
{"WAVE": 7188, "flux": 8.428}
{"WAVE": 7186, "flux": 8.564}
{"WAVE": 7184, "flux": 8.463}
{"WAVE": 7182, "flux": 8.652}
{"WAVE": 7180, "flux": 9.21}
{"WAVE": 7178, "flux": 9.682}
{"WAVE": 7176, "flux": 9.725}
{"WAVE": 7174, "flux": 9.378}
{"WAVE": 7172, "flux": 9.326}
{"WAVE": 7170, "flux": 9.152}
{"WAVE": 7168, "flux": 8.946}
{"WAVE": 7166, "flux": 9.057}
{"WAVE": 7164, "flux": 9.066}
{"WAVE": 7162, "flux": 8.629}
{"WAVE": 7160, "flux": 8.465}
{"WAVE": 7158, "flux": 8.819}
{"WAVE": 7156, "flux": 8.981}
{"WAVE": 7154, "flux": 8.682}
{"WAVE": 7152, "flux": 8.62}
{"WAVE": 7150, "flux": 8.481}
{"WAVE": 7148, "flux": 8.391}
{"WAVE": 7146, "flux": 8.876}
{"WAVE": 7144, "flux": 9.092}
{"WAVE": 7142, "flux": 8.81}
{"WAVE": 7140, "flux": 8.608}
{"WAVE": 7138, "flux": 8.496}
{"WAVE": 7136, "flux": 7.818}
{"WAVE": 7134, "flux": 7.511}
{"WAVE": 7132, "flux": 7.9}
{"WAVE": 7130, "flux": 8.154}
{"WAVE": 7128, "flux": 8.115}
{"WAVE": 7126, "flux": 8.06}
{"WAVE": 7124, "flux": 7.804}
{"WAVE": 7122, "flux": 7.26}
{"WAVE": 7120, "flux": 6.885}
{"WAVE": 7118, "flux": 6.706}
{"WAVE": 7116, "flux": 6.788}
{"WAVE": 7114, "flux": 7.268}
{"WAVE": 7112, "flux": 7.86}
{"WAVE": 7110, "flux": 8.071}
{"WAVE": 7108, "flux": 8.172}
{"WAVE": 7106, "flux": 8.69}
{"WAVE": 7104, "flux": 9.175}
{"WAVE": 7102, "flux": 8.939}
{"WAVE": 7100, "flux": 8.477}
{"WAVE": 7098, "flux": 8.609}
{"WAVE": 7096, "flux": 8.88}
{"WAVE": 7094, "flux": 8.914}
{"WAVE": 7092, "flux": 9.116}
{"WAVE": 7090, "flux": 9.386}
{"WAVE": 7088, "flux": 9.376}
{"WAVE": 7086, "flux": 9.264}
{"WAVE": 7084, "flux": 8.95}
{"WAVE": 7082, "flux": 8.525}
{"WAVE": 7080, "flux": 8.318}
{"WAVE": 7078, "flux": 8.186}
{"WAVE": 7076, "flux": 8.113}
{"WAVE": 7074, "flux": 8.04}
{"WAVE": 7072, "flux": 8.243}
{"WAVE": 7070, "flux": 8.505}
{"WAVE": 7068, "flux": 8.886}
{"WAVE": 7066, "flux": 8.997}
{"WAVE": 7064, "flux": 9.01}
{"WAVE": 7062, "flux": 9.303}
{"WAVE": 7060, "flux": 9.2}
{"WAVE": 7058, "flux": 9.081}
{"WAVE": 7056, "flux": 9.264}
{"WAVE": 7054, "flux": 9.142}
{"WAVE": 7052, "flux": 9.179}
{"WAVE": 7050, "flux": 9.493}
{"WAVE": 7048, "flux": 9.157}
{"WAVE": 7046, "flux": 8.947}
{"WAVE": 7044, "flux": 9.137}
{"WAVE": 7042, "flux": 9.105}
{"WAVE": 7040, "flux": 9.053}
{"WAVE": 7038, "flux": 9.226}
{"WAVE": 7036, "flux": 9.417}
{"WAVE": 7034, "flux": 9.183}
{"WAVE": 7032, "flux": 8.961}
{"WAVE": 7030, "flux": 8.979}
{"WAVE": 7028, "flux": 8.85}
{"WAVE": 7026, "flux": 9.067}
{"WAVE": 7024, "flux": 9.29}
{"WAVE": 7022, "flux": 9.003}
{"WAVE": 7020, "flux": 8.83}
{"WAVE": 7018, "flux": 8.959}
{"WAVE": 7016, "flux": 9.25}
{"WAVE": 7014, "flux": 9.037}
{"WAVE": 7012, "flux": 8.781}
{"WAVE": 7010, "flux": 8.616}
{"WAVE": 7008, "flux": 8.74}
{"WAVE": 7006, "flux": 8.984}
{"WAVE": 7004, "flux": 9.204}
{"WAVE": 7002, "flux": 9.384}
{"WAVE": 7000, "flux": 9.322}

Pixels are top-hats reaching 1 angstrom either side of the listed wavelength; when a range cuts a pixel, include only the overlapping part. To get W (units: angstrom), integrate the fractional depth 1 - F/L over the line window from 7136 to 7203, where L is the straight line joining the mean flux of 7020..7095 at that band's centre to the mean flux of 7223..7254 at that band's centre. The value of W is 1.8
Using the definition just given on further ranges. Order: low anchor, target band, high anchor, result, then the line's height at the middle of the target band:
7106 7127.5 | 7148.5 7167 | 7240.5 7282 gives -1.88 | 7.94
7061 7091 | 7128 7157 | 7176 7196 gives 0.87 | 8.71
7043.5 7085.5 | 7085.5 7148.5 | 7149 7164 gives 3.39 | 8.76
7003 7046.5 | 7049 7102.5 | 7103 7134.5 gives -3.31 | 8.35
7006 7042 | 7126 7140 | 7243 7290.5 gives 1.49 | 9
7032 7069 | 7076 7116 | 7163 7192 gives 2.22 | 9.08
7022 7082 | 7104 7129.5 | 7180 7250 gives 3.56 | 8.96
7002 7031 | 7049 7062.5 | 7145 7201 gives -0.44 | 8.94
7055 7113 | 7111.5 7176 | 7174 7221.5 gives 3.99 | 8.89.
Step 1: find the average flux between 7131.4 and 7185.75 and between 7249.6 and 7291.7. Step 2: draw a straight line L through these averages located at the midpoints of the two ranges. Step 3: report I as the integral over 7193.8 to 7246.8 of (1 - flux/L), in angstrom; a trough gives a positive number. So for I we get -1.6 angstrom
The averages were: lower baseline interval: 8.78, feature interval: 9.13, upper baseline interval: 8.95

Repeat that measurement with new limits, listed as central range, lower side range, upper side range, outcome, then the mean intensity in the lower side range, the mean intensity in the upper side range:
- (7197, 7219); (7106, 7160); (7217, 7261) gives -1.64 angstrom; 8.1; 8.92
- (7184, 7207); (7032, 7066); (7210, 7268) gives 0.75 angstrom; 9.17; 8.97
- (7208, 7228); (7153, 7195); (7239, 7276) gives -0.91 angstrom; 8.86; 8.84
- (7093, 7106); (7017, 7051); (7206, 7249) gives 0.43 angstrom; 9.1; 9.18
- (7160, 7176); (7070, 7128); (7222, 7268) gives -0.95 angstrom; 8.29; 8.89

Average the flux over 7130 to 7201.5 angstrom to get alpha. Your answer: 8.71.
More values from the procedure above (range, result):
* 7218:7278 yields 8.89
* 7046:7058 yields 9.21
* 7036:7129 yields 8.59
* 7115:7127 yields 7.25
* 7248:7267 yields 8.57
